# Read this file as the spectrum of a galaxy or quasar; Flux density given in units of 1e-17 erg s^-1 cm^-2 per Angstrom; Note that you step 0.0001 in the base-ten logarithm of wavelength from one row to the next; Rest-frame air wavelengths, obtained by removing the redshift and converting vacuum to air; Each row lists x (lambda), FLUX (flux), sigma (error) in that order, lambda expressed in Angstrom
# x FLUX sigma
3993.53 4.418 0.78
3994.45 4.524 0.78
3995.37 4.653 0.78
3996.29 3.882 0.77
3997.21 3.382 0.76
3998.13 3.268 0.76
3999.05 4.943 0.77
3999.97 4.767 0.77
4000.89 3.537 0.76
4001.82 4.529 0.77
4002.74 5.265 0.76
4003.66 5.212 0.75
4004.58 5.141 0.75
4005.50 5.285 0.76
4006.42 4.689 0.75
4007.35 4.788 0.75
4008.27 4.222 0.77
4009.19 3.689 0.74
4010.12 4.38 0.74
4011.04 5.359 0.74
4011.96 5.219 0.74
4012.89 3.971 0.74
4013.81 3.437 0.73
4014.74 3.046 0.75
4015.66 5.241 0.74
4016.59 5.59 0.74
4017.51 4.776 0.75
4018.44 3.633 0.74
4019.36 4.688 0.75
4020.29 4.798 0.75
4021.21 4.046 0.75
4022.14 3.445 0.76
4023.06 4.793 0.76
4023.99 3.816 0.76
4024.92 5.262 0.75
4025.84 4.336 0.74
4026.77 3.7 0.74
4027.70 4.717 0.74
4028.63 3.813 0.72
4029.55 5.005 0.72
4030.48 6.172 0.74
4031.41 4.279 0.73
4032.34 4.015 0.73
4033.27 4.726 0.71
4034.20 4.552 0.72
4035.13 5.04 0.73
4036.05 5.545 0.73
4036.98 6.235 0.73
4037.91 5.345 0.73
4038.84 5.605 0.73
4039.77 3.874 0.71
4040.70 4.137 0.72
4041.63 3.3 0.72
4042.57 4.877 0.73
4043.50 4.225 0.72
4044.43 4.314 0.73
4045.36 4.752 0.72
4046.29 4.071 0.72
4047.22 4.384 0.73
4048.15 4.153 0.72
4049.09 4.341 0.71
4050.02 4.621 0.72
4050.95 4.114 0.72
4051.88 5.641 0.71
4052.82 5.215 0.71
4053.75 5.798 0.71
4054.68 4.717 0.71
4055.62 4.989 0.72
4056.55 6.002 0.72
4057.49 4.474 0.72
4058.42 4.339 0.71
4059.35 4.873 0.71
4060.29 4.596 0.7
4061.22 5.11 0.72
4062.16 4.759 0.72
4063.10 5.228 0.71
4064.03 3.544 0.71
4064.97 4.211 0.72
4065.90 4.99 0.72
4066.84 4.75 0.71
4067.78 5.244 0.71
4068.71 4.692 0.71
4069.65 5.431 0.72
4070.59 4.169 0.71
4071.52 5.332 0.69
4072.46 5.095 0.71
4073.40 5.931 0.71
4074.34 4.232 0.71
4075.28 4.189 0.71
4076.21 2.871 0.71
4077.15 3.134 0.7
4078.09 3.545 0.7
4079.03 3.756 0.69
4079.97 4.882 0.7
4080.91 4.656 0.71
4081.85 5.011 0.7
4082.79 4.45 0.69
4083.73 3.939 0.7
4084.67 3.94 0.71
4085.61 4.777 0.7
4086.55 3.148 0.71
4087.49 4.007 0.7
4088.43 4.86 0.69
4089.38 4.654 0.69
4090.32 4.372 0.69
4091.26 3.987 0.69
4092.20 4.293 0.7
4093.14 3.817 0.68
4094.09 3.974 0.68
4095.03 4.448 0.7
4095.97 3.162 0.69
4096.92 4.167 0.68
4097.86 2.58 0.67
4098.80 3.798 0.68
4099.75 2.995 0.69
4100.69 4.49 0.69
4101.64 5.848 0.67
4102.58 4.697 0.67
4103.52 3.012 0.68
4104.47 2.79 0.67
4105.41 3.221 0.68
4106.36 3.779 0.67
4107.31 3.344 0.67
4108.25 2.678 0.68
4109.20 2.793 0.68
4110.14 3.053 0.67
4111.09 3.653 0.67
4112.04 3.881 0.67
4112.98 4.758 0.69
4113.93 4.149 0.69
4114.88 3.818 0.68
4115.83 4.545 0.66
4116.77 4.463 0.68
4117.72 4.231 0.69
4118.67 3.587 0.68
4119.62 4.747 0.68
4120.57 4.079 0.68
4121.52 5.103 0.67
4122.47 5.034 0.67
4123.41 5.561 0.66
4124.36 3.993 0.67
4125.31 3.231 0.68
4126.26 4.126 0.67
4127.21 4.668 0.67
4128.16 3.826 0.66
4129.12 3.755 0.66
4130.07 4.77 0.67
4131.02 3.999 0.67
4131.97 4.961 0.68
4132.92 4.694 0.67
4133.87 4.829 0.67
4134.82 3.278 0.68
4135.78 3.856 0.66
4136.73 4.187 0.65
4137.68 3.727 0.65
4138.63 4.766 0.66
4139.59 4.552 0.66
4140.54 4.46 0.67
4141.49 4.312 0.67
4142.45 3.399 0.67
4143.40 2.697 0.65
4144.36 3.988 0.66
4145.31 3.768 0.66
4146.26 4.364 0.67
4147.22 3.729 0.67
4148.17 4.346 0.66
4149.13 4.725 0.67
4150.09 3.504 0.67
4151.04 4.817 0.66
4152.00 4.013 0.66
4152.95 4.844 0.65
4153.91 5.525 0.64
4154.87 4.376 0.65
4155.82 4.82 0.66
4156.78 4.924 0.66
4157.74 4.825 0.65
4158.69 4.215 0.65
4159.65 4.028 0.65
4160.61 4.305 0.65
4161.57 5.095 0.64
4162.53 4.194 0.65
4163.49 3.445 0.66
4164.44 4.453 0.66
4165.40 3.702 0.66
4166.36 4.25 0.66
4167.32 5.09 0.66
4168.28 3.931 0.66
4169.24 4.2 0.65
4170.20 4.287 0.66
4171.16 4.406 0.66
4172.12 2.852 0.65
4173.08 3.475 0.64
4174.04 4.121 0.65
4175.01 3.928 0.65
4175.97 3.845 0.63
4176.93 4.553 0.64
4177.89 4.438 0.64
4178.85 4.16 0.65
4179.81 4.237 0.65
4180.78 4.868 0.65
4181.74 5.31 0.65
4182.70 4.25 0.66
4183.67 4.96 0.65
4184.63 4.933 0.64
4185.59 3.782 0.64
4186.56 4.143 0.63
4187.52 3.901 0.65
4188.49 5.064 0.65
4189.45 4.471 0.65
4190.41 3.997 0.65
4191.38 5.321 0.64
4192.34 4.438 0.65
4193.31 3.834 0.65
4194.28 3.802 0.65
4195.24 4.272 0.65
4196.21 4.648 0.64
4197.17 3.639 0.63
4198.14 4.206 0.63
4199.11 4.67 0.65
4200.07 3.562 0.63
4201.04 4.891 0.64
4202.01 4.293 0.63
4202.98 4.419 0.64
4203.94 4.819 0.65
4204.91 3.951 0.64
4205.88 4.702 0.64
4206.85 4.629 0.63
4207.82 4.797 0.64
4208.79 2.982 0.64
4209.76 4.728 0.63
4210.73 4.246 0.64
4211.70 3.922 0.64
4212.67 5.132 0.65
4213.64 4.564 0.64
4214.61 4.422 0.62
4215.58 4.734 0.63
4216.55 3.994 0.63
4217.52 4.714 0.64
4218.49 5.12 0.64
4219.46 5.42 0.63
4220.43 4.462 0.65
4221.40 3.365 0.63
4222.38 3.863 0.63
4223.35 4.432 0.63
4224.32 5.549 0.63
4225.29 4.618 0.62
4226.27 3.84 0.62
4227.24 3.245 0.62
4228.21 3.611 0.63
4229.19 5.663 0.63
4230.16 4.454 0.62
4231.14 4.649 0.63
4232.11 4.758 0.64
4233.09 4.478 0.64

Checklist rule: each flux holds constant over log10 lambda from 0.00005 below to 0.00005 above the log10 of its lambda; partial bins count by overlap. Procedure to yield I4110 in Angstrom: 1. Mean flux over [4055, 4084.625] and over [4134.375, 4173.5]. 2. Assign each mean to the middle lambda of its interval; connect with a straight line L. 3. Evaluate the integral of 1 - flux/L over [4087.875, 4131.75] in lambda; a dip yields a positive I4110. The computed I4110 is 3.7 Angstrom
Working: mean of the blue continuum 4.58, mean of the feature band 4.02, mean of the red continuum 4.19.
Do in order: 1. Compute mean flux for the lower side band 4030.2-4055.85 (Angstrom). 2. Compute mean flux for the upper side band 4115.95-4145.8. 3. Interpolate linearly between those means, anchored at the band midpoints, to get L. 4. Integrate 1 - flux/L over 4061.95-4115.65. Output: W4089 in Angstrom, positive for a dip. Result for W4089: 4.2 Angstrom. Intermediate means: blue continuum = 4.74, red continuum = 4.22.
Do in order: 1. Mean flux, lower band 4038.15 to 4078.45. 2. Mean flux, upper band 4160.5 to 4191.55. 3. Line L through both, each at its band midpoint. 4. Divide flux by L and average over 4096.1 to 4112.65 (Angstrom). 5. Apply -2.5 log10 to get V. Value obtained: 0.246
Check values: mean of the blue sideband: 4.61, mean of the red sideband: 4.29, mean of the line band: 3.58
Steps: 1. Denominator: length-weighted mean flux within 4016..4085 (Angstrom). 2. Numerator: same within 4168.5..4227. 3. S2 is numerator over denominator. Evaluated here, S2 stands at 0.9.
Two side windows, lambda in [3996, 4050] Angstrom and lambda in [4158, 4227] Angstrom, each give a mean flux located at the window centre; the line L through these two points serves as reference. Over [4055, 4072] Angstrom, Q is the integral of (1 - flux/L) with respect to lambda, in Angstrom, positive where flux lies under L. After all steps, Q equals -1.32 Angstrom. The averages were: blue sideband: 4.51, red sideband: 4.33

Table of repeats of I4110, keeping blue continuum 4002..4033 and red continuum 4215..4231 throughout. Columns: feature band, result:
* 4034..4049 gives -0.4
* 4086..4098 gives 1.3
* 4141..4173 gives 1.9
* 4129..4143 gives 0.8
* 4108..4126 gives 1.6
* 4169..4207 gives 1.3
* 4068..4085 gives 0.4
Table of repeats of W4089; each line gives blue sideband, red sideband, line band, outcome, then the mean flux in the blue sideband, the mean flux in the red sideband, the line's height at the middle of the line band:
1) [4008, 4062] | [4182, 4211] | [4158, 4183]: 1.0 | 4.61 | 4.35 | 4.39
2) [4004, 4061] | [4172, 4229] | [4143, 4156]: 0.5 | 4.63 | 4.34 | 4.43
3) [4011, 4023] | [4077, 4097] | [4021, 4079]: -4.7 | 4.38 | 4.15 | 4.27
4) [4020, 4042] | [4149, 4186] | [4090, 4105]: 2.0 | 4.61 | 4.35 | 4.48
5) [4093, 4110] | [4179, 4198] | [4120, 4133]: -1.9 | 3.63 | 4.41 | 3.85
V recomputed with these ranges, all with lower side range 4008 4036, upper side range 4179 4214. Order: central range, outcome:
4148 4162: -0.035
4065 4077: -0.054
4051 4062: -0.129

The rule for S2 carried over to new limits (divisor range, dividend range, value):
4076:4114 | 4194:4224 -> 1.13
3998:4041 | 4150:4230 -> 0.95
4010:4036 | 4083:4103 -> 0.91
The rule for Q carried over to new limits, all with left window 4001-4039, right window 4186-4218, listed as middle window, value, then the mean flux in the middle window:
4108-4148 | 3.3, 4.11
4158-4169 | 0.4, 4.26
